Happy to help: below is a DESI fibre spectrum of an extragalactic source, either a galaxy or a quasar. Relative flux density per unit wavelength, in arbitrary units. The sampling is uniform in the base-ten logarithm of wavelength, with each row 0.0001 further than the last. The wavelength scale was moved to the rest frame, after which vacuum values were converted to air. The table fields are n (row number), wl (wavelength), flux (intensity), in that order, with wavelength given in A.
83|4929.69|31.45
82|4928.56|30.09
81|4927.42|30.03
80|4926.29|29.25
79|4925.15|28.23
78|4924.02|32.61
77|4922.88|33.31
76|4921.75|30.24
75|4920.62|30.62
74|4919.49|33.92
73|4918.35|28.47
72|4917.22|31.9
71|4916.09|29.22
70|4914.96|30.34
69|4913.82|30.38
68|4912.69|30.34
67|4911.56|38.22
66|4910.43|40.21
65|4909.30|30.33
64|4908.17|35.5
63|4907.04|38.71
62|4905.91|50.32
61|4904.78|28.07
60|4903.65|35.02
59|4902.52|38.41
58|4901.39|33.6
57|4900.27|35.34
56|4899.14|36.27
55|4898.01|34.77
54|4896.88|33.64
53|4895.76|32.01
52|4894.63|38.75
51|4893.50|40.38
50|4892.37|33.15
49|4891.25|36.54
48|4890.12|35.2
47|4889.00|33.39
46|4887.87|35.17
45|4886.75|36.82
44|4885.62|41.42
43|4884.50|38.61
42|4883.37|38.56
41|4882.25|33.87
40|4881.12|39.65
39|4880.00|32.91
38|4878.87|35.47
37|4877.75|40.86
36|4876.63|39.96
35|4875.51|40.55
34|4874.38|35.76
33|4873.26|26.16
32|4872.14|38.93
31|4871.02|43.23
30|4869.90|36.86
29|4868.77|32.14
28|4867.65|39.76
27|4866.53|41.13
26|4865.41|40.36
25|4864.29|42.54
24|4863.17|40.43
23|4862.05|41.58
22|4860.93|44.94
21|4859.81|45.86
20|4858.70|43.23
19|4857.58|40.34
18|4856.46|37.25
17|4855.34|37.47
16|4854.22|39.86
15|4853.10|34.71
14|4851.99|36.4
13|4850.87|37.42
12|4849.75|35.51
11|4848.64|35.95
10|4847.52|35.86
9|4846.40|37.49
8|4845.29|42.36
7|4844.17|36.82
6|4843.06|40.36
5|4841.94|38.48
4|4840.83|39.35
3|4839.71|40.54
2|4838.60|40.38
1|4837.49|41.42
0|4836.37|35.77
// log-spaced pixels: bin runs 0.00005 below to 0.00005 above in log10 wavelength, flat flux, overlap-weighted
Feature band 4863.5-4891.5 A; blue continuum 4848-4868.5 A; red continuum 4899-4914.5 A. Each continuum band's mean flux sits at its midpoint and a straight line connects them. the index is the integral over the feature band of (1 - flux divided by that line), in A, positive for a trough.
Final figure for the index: 0.4 A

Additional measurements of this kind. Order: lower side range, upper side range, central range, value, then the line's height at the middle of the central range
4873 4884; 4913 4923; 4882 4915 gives -2.2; 33.7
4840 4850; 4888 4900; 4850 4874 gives -1.2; 37.2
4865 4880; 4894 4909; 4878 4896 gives 0.2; 36.8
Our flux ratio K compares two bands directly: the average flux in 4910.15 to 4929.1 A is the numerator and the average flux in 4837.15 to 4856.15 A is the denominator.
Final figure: 0.82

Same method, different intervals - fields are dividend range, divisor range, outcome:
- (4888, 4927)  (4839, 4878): 0.88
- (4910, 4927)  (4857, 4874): 0.80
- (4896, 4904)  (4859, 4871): 0.86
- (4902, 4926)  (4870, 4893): 0.91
